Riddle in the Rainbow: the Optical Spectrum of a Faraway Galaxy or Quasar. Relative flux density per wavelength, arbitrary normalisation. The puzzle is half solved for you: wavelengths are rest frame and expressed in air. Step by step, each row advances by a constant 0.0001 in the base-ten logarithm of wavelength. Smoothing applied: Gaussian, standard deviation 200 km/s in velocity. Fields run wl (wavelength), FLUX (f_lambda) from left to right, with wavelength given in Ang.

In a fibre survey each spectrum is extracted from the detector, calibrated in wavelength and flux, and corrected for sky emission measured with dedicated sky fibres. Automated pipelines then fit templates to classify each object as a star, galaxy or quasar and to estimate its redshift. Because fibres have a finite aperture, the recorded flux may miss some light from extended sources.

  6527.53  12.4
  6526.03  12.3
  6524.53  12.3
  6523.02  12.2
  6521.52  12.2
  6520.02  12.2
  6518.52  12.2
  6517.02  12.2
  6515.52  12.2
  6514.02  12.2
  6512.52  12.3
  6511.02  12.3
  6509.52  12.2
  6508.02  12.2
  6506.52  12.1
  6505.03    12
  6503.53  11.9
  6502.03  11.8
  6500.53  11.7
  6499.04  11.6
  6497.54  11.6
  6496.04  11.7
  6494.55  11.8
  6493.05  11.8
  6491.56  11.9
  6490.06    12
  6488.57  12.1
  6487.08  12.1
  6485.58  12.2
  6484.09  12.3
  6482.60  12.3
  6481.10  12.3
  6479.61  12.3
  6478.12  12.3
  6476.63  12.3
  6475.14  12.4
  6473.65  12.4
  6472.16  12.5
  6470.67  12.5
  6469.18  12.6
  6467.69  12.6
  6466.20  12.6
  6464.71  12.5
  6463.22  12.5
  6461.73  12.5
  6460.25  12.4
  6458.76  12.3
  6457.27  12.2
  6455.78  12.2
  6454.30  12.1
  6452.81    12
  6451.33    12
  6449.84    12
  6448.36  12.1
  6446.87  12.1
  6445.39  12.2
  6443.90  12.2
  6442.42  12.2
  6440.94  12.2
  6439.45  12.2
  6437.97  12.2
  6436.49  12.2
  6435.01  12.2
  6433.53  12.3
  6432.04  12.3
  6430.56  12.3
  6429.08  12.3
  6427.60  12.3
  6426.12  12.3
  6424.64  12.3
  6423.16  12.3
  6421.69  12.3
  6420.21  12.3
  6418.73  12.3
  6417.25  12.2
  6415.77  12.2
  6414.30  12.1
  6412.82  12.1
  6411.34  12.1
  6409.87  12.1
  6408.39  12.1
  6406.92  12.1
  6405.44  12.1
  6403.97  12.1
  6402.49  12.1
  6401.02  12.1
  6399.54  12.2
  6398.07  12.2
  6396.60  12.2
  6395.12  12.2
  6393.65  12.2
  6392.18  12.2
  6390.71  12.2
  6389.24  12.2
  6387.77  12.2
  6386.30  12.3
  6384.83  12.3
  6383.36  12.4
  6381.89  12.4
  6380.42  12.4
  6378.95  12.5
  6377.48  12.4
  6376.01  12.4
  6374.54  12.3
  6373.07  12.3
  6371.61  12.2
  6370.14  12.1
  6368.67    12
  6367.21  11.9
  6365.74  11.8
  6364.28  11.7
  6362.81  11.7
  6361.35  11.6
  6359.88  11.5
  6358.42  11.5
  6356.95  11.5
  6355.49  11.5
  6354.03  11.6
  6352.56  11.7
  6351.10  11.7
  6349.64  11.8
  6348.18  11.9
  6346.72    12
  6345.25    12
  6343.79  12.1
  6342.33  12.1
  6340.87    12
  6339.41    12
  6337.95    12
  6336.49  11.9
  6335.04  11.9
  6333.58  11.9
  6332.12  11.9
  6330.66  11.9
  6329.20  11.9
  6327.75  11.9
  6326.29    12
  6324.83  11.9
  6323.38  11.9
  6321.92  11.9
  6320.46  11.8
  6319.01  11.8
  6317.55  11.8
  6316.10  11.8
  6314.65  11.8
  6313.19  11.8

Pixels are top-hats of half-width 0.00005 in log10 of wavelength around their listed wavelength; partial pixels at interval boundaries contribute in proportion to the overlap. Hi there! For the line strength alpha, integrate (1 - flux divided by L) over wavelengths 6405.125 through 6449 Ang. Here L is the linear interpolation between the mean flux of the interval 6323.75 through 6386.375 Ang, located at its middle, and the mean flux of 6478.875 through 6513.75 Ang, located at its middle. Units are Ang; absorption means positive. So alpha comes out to -0.8 Ang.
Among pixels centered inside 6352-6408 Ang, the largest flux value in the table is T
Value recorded 12.5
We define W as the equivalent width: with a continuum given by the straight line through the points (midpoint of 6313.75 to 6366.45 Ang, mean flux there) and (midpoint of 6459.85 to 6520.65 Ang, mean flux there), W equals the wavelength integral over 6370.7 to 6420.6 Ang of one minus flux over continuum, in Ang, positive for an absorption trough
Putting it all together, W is -1.1 Ang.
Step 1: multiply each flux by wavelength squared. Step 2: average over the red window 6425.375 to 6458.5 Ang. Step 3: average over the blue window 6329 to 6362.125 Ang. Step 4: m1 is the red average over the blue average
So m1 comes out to 1.06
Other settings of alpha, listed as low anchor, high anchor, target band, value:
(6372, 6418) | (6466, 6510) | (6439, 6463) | -0.04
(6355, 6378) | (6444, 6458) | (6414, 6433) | -0.37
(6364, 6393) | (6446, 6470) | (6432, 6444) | 0.06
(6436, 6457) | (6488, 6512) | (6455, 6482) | -0.81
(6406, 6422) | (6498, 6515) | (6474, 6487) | -0.25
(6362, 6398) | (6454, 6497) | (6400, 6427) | 0.08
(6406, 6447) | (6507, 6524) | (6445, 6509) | 0.27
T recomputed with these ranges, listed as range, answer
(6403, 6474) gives 12.6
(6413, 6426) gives 12.3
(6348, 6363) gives 11.9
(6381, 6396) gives 12.4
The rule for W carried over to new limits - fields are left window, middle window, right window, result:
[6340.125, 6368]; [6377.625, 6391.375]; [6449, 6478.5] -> -0.46 Ang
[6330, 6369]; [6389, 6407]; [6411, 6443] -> -0.12 Ang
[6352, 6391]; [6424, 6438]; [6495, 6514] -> -0.33 Ang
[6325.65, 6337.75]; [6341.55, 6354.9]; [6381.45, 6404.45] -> 0.14 Ang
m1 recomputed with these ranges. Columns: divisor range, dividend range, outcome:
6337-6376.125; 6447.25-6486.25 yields 1.07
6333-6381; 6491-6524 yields 1.05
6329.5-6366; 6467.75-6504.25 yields 1.07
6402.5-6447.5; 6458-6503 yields 1.02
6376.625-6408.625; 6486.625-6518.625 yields 1.01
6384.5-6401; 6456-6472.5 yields 1.04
